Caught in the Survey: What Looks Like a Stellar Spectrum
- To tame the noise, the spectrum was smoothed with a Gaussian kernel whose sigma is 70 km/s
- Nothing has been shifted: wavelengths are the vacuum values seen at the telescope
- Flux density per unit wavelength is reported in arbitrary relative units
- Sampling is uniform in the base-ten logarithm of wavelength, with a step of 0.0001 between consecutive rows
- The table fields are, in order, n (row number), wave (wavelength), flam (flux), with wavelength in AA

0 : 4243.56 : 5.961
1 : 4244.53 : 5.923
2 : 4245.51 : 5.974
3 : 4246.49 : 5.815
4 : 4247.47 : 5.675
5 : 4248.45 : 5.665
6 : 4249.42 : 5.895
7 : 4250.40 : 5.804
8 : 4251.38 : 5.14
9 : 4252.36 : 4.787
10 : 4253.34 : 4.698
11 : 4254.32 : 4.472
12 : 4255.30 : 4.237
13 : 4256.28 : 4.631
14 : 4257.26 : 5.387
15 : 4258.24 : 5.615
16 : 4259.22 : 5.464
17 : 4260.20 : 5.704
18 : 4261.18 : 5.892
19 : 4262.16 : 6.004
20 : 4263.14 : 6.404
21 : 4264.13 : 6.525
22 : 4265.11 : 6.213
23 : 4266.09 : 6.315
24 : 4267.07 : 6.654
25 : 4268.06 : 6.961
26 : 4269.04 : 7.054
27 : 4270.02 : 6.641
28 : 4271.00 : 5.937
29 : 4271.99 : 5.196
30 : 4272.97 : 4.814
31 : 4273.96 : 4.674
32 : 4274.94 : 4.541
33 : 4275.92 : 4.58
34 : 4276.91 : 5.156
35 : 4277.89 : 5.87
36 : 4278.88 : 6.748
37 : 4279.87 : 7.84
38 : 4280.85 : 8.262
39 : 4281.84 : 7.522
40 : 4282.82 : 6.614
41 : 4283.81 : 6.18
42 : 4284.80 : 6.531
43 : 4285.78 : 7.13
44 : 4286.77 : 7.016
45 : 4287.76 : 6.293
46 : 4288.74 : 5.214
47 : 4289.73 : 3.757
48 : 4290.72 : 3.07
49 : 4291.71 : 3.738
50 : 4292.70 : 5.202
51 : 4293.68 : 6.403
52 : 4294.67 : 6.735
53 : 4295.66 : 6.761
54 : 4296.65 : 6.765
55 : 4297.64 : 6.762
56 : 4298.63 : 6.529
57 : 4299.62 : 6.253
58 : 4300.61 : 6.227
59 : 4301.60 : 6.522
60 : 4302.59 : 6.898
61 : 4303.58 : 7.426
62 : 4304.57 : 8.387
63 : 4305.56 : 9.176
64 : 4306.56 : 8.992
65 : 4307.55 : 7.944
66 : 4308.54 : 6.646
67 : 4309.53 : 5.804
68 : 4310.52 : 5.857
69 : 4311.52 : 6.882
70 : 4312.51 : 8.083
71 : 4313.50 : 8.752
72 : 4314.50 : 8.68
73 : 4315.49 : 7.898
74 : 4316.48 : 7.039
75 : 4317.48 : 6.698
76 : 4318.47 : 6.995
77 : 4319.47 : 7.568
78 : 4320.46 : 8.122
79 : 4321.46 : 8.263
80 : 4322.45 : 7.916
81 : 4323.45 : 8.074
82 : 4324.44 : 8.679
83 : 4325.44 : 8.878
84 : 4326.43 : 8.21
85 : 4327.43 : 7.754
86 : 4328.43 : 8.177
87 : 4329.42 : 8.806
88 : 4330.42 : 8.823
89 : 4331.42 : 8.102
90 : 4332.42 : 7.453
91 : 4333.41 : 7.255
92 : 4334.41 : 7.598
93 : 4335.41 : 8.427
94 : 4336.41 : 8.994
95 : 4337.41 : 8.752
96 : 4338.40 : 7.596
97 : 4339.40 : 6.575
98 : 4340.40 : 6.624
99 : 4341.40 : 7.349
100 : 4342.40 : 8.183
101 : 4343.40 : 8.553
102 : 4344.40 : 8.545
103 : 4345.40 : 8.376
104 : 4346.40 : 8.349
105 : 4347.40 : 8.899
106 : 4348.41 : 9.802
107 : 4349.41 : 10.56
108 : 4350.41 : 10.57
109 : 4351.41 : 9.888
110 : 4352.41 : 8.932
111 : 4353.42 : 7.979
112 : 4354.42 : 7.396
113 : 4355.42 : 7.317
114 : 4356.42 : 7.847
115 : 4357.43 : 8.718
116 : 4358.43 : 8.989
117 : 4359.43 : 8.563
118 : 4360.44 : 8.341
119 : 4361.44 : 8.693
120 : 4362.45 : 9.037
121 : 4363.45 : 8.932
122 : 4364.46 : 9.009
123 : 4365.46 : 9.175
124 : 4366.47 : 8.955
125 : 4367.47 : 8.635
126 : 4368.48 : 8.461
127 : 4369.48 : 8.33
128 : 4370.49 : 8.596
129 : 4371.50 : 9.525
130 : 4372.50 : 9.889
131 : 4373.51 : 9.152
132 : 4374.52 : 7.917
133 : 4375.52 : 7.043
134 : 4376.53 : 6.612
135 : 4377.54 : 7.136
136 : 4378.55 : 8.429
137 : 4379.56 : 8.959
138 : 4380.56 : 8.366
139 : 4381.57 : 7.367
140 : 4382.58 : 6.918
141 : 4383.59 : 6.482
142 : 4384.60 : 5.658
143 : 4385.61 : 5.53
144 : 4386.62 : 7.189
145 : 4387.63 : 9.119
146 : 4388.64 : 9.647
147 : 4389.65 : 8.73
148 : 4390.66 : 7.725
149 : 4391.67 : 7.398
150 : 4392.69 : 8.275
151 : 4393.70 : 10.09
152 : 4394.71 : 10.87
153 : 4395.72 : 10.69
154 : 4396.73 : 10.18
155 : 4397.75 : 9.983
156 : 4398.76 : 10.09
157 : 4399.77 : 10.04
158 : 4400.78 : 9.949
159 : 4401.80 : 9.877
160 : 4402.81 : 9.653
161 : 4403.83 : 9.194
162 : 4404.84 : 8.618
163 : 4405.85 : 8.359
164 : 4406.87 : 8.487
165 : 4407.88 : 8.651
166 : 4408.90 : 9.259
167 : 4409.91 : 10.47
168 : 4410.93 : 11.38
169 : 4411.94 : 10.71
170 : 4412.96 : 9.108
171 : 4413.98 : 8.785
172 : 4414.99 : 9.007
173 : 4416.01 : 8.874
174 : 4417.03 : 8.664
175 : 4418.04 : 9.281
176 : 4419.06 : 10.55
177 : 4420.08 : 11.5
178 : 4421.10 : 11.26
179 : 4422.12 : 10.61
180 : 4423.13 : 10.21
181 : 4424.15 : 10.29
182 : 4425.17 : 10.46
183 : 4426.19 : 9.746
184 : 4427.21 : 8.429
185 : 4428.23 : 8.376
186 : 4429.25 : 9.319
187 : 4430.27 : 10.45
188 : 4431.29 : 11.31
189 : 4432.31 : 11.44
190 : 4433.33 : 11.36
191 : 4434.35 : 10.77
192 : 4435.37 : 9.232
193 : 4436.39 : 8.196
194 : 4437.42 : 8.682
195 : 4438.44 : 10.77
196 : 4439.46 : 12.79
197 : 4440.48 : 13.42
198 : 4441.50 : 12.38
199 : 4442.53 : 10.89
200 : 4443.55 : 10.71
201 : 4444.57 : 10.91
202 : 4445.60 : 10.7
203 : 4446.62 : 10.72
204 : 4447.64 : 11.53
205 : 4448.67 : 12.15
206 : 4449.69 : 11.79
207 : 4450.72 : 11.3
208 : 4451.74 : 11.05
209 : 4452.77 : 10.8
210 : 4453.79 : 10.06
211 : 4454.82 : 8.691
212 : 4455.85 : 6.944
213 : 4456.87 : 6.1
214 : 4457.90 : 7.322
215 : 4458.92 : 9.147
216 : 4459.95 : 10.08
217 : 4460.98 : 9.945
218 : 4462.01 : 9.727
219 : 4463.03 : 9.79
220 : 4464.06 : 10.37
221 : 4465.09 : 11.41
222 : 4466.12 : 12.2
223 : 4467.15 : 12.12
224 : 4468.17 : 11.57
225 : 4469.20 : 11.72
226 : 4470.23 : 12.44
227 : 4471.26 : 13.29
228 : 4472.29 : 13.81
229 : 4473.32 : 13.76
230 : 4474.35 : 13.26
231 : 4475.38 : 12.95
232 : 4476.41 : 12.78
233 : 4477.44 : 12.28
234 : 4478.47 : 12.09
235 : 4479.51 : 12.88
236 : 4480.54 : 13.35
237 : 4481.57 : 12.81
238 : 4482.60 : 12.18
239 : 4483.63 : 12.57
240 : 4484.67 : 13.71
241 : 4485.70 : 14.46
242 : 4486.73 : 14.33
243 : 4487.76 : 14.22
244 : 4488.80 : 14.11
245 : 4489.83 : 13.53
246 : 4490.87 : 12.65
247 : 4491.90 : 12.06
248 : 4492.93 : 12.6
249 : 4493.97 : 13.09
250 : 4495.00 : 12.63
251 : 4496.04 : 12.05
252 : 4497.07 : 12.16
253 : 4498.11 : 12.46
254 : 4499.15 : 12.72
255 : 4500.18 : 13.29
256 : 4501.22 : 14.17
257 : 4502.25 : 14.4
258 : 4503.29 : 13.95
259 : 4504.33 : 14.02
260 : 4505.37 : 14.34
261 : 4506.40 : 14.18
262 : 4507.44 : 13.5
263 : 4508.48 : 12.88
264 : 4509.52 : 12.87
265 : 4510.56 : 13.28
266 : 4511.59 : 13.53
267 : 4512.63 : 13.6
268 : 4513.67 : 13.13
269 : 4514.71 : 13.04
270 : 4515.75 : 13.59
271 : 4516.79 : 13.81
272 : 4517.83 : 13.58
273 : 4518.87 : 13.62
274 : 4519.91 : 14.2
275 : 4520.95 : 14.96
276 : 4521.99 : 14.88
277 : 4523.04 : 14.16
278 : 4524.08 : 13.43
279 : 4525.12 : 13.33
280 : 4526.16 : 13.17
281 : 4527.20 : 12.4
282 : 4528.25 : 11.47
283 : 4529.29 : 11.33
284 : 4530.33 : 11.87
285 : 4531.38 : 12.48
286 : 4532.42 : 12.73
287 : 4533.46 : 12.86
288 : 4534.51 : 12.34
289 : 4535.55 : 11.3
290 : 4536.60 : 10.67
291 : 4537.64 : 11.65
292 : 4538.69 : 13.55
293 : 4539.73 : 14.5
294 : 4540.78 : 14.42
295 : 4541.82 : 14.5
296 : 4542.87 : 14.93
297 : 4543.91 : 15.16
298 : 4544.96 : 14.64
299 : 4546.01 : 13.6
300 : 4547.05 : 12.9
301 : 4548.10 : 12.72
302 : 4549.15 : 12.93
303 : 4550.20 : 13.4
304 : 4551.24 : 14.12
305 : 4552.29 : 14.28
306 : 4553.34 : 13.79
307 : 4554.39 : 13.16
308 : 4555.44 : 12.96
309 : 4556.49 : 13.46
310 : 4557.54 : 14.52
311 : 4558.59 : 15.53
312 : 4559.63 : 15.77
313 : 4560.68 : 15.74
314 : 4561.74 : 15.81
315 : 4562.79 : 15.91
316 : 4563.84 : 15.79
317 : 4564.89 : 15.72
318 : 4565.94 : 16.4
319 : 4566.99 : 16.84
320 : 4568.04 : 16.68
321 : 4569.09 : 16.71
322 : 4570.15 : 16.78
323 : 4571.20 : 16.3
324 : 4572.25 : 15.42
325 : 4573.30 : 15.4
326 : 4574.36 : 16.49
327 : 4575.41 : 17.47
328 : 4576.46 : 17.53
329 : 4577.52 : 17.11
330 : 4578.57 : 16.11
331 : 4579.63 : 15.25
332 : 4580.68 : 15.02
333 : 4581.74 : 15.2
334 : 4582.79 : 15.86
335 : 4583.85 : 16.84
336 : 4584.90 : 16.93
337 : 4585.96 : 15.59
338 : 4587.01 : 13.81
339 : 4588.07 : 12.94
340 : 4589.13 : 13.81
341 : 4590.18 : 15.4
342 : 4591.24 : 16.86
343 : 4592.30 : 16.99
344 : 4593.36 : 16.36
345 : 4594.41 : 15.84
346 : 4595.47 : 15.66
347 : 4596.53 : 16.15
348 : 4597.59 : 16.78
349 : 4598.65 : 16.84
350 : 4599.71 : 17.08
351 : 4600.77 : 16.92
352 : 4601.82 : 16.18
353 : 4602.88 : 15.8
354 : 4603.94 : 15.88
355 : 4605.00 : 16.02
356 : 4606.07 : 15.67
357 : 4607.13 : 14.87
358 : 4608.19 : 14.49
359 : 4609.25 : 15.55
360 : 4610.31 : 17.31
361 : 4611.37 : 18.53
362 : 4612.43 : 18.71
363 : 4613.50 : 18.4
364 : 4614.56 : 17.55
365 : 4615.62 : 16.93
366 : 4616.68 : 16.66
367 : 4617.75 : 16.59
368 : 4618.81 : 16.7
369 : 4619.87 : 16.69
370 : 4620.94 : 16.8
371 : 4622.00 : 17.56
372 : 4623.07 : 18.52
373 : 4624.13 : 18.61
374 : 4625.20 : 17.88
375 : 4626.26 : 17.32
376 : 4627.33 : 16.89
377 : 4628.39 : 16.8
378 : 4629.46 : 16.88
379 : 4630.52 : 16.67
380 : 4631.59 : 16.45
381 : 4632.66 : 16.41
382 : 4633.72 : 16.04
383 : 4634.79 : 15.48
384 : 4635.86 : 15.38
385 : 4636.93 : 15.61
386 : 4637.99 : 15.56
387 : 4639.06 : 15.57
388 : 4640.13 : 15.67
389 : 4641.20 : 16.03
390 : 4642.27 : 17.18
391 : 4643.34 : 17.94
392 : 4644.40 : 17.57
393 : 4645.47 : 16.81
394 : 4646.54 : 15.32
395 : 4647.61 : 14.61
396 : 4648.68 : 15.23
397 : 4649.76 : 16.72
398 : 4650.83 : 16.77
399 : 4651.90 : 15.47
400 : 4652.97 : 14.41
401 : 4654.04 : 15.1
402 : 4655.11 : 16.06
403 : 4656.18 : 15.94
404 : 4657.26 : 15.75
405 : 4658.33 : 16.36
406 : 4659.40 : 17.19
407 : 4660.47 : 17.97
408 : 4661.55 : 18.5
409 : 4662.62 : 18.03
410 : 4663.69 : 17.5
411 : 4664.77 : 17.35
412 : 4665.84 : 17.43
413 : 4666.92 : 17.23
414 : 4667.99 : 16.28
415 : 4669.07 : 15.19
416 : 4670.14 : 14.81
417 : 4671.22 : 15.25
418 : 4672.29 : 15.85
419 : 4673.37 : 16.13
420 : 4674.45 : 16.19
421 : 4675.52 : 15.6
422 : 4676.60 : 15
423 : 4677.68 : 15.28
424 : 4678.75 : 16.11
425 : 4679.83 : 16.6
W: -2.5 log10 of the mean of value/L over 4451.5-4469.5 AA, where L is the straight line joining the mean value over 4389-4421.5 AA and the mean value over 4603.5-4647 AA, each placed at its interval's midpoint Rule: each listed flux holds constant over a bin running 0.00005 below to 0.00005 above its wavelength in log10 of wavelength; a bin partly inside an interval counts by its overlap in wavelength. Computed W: 0.15 mag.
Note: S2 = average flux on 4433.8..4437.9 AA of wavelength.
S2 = 9.23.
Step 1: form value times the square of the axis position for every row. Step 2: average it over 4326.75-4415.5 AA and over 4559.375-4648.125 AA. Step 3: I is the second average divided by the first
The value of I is 2.10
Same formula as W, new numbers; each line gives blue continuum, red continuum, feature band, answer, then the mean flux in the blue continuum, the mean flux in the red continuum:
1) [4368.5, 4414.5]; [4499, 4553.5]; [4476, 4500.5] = -0.08 mag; 8.77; 13.4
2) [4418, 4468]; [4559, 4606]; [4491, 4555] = 0.02 mag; 10.4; 16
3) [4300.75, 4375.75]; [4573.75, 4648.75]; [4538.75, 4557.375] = 0.05 mag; 8.21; 16.4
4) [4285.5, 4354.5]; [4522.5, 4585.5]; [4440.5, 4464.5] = 0.13 mag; 7.56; 14.5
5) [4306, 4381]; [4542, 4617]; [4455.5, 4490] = 0.04 mag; 8.23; 15.7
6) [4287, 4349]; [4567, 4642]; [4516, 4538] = 0.08 mag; 7.41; 16.4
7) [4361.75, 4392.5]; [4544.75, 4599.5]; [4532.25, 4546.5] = 0.07 mag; 8.13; 15.4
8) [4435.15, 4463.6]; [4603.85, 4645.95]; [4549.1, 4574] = -0.06 mag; 10.2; 16.7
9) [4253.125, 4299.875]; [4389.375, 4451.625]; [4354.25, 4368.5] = -0.02 mag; 5.9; 10.1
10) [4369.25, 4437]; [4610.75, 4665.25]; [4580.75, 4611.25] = -0.03 mag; 9.17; 16.7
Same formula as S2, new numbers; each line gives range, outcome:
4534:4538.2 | 11.5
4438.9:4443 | 12.4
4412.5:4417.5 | 8.88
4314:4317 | 7.86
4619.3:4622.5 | 17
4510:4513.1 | 13.5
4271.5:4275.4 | 4.81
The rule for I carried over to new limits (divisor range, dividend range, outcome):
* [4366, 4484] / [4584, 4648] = 1.78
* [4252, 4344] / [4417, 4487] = 1.75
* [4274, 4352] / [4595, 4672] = 2.59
